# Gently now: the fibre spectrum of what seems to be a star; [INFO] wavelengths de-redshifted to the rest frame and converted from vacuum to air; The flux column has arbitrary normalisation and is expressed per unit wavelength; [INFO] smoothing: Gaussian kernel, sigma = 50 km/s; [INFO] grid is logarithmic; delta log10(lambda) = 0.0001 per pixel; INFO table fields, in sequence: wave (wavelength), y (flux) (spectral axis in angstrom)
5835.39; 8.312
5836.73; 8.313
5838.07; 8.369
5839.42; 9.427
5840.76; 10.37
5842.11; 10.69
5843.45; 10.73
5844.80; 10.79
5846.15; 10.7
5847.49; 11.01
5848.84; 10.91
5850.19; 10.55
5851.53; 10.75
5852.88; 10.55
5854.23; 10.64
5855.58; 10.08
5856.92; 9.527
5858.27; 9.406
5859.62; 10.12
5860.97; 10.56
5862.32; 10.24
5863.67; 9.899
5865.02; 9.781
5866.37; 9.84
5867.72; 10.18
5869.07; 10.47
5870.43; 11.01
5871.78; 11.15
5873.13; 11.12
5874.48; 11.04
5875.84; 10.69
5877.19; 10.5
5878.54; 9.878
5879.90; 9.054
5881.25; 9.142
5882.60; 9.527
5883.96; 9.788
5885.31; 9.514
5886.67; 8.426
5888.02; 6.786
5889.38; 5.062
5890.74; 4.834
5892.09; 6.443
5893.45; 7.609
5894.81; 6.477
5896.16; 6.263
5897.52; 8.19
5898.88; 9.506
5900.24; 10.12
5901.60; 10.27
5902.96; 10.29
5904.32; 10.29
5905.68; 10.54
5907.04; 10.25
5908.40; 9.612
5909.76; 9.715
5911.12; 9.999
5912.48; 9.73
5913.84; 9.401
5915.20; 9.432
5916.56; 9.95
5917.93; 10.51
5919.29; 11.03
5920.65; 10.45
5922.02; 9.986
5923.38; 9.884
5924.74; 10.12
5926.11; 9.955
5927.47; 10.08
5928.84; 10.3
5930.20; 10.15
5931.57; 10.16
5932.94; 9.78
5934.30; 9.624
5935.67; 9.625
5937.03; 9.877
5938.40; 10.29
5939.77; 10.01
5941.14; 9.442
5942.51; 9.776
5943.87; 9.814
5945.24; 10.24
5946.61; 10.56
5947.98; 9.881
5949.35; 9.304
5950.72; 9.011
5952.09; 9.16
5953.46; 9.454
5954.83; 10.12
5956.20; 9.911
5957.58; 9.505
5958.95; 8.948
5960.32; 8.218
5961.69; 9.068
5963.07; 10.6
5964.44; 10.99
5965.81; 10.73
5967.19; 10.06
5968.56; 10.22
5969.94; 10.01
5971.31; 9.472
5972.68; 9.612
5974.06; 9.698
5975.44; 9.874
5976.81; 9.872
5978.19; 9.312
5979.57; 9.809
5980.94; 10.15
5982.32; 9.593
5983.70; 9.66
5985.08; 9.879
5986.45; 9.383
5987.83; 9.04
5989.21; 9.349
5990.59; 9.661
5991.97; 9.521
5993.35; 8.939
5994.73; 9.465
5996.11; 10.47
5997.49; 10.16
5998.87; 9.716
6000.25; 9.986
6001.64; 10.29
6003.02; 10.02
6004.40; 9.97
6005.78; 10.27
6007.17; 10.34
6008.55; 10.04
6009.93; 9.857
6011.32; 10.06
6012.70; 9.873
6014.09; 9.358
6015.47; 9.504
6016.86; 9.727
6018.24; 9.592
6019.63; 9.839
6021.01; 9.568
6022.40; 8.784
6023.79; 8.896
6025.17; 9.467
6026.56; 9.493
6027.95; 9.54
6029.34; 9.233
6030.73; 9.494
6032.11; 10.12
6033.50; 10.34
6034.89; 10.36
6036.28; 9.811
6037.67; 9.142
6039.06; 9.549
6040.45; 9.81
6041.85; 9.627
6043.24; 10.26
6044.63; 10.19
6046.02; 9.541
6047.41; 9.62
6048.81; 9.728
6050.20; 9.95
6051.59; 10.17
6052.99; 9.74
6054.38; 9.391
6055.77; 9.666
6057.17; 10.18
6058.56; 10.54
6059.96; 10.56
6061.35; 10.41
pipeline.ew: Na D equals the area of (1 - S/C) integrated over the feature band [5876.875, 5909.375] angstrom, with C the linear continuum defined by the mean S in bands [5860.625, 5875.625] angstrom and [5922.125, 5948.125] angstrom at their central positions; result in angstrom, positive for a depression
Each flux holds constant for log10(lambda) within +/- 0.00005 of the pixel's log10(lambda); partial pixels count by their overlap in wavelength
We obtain 5.12 angstrom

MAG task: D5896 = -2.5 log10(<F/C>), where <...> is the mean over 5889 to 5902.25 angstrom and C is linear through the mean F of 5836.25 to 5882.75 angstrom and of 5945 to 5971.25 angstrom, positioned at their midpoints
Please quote 0.31 mag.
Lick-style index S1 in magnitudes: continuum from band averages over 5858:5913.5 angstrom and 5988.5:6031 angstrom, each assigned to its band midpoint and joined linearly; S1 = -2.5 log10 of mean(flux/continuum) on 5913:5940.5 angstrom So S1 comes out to -0.063 mag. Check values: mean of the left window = 9.35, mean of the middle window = 10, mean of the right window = 9.69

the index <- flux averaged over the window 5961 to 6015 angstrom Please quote 9.85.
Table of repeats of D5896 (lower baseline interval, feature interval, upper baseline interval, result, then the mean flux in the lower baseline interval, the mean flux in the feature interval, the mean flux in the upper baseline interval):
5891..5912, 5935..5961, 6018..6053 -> -0.049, 8.96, 9.64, 9.69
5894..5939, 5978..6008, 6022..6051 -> -0.009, 9.75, 9.78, 9.68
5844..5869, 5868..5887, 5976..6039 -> 0.012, 10.3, 10.1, 9.71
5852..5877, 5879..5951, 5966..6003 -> 0.081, 10.4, 9.37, 9.76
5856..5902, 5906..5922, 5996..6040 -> -0.077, 9.19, 10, 9.77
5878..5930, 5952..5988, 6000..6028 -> -0.025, 9.18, 9.74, 9.74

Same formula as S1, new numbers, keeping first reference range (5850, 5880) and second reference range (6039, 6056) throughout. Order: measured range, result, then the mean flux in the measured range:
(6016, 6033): 0.042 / 9.49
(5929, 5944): 0.025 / 9.89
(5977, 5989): 0.042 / 9.6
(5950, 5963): 0.083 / 9.33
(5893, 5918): 0.094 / 9.36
